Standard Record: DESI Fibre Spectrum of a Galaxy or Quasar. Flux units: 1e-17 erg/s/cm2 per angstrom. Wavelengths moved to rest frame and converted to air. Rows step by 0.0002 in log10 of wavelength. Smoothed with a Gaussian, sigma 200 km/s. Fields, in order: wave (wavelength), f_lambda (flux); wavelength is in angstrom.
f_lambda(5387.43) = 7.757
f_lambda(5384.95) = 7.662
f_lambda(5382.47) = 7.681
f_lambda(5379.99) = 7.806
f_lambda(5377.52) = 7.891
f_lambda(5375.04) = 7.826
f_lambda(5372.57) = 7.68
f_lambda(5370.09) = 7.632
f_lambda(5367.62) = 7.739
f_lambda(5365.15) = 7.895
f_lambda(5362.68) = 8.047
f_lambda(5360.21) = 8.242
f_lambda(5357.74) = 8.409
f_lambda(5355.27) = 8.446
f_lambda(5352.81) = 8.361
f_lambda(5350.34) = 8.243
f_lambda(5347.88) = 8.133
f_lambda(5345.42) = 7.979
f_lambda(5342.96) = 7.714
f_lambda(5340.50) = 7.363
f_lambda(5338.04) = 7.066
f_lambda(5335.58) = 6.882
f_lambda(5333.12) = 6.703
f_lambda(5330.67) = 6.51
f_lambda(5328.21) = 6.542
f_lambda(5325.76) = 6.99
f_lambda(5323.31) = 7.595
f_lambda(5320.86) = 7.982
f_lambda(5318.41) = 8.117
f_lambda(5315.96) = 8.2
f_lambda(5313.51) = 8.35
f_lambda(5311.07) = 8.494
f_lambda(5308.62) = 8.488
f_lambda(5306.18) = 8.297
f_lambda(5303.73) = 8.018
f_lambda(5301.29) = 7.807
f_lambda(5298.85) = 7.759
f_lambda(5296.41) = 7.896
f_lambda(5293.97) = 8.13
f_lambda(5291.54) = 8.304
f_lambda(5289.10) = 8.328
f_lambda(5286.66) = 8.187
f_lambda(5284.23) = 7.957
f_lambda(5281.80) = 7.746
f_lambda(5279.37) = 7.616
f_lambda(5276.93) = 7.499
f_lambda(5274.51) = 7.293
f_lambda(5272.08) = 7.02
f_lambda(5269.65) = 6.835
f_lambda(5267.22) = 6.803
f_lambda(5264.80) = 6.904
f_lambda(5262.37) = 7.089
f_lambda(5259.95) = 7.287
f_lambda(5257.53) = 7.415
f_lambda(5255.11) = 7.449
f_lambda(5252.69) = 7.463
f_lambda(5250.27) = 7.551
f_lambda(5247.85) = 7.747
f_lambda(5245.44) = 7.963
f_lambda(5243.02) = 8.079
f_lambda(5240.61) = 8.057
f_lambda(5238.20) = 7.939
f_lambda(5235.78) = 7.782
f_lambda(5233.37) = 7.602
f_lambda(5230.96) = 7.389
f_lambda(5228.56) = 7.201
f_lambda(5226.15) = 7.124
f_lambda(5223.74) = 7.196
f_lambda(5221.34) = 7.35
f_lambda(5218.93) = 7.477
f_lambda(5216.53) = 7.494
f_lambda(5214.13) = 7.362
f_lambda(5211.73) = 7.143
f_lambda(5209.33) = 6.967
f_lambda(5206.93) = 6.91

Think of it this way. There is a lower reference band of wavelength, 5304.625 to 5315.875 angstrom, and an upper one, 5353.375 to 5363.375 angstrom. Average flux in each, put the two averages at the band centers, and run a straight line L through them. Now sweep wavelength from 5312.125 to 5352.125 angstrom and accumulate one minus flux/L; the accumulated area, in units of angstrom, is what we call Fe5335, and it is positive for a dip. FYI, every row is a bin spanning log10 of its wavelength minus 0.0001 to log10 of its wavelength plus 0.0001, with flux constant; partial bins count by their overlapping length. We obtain 3.8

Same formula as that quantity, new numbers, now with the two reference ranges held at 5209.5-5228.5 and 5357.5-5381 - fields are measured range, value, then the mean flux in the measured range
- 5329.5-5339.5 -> 1.2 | 6.8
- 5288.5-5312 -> -1.6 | 8.14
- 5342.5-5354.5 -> -0.5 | 8.13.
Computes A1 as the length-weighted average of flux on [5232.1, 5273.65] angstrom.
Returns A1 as 7.47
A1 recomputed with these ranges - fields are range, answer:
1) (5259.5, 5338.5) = 7.6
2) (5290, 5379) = 7.83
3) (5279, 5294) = 8.06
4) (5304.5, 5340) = 7.59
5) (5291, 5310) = 8.08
